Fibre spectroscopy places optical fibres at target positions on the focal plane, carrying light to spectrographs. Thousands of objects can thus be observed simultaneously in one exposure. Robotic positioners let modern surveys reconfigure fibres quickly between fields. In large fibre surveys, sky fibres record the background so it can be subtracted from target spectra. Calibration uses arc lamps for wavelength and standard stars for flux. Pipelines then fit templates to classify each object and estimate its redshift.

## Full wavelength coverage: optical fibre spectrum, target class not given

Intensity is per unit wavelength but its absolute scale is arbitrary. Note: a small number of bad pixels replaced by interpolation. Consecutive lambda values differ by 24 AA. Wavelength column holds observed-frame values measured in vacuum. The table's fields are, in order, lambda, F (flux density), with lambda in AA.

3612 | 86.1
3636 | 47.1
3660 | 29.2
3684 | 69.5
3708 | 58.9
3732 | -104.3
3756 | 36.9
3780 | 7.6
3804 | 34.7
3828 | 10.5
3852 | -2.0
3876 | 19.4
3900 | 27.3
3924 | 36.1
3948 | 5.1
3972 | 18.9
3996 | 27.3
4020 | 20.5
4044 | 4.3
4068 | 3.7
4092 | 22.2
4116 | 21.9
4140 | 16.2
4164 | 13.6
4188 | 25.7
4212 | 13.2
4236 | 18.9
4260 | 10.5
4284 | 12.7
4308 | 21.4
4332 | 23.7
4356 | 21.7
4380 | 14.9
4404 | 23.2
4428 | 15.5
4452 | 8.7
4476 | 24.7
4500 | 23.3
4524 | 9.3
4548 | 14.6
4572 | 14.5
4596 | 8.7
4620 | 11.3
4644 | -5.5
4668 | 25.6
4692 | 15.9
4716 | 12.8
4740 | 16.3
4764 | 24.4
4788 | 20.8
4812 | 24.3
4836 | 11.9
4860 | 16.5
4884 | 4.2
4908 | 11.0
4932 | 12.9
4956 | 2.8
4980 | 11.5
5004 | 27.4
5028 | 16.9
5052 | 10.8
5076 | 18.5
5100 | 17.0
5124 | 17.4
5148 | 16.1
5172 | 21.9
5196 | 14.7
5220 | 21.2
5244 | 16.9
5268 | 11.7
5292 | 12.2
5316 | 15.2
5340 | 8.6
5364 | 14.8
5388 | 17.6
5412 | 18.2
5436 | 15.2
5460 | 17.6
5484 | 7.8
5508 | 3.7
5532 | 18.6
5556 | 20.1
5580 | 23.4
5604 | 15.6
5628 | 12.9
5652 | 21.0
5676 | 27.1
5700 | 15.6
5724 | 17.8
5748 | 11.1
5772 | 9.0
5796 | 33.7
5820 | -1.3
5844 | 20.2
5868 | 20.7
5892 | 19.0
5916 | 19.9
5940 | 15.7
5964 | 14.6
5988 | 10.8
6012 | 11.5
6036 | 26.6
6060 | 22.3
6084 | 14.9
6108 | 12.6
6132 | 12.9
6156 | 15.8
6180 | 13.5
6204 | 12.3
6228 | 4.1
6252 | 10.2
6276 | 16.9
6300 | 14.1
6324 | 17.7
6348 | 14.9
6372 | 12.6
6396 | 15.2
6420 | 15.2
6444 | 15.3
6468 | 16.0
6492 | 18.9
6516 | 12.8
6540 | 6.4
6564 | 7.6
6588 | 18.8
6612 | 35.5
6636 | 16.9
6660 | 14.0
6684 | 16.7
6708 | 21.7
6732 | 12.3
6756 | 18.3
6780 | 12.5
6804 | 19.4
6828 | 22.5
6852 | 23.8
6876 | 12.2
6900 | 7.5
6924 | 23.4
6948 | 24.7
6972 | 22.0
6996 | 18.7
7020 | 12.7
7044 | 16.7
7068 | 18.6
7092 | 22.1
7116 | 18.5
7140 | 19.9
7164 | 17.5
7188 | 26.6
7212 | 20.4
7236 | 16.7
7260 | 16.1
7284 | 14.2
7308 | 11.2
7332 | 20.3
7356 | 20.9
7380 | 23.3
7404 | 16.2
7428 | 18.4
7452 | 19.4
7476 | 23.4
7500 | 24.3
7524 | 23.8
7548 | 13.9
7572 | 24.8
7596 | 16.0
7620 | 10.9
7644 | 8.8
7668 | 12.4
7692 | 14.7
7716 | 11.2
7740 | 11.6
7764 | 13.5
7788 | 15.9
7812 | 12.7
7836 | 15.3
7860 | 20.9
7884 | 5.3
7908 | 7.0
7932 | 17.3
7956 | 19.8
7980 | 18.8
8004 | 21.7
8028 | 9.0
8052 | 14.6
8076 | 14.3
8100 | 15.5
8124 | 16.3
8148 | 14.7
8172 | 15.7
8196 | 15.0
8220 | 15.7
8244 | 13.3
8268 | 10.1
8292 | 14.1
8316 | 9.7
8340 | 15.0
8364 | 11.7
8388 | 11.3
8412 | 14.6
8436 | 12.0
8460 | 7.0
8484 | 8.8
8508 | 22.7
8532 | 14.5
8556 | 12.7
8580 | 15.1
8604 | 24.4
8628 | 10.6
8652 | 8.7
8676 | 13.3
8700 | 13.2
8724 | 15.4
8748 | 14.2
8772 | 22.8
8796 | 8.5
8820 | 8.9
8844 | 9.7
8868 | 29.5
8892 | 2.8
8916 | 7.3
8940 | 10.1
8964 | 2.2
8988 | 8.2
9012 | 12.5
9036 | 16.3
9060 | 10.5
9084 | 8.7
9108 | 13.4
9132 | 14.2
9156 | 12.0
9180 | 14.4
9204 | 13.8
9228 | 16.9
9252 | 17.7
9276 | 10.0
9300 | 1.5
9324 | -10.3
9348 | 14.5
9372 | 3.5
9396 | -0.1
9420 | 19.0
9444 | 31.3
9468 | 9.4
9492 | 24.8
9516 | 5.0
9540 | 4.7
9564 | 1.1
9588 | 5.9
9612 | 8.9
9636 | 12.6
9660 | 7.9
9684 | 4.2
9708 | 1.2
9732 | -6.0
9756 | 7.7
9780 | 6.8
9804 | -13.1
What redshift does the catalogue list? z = 0.77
